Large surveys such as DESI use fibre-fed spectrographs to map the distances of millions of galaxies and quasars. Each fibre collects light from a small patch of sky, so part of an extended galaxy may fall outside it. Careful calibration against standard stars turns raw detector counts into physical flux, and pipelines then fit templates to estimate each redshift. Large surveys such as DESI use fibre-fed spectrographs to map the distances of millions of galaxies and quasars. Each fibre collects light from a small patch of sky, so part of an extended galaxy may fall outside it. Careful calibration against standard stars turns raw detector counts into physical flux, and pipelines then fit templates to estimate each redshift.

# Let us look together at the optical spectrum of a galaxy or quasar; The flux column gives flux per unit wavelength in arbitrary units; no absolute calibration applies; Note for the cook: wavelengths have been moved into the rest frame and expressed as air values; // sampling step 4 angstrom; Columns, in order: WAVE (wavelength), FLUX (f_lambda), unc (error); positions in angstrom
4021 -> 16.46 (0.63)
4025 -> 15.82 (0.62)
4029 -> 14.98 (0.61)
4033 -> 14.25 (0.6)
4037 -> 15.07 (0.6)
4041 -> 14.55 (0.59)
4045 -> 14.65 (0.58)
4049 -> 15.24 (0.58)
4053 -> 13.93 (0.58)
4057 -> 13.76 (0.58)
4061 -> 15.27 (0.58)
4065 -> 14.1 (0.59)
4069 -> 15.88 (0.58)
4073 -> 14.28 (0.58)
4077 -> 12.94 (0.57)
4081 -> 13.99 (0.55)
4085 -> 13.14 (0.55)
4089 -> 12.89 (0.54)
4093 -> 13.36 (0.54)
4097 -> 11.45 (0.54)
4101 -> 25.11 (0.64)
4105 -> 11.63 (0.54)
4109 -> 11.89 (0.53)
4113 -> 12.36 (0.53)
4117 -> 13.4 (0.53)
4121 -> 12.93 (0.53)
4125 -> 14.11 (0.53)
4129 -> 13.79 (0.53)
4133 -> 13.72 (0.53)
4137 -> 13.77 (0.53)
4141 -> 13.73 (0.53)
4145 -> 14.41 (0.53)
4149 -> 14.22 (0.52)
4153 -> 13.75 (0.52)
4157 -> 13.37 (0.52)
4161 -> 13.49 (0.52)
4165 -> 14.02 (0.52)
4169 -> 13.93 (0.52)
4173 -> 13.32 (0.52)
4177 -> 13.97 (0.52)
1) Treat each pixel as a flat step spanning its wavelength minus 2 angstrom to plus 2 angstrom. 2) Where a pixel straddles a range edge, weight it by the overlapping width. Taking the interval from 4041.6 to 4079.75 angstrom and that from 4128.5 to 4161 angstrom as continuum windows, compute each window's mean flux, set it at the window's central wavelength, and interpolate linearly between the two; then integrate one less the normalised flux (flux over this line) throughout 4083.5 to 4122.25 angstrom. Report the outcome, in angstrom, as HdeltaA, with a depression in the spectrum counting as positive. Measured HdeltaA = 0.8 angstrom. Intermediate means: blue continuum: 14.4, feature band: 13.8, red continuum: 13.8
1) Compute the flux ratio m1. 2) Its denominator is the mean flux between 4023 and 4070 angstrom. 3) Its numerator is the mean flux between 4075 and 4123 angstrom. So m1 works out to 0.93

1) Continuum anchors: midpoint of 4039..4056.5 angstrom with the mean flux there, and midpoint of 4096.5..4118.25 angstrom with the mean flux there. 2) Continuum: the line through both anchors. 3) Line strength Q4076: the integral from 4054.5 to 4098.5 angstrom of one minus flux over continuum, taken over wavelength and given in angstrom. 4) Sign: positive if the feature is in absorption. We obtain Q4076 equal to 2.3 angstrom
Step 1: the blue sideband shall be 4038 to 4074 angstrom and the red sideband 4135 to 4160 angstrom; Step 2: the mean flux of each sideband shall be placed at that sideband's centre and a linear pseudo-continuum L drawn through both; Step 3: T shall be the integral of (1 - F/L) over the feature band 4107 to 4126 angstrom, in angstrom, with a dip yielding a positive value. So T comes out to 1.7 angstrom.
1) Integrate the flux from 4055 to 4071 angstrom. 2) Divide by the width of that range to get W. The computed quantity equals 14.8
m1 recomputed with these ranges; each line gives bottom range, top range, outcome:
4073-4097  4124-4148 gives 1.06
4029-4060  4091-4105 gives 1.09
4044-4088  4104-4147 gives 0.93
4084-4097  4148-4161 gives 1.06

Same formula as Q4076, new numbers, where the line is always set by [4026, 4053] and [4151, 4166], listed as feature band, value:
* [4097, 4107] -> -2.0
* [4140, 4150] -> -0.3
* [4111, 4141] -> 1.0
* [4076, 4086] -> 0.7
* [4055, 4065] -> 0.1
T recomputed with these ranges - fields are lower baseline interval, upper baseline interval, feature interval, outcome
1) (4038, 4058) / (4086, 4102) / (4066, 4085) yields 0.8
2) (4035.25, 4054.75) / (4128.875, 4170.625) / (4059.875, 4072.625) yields -0.4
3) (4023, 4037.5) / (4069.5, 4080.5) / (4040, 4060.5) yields 0.1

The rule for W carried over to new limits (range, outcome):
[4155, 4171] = 13.7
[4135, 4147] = 14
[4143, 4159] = 13.9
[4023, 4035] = 15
